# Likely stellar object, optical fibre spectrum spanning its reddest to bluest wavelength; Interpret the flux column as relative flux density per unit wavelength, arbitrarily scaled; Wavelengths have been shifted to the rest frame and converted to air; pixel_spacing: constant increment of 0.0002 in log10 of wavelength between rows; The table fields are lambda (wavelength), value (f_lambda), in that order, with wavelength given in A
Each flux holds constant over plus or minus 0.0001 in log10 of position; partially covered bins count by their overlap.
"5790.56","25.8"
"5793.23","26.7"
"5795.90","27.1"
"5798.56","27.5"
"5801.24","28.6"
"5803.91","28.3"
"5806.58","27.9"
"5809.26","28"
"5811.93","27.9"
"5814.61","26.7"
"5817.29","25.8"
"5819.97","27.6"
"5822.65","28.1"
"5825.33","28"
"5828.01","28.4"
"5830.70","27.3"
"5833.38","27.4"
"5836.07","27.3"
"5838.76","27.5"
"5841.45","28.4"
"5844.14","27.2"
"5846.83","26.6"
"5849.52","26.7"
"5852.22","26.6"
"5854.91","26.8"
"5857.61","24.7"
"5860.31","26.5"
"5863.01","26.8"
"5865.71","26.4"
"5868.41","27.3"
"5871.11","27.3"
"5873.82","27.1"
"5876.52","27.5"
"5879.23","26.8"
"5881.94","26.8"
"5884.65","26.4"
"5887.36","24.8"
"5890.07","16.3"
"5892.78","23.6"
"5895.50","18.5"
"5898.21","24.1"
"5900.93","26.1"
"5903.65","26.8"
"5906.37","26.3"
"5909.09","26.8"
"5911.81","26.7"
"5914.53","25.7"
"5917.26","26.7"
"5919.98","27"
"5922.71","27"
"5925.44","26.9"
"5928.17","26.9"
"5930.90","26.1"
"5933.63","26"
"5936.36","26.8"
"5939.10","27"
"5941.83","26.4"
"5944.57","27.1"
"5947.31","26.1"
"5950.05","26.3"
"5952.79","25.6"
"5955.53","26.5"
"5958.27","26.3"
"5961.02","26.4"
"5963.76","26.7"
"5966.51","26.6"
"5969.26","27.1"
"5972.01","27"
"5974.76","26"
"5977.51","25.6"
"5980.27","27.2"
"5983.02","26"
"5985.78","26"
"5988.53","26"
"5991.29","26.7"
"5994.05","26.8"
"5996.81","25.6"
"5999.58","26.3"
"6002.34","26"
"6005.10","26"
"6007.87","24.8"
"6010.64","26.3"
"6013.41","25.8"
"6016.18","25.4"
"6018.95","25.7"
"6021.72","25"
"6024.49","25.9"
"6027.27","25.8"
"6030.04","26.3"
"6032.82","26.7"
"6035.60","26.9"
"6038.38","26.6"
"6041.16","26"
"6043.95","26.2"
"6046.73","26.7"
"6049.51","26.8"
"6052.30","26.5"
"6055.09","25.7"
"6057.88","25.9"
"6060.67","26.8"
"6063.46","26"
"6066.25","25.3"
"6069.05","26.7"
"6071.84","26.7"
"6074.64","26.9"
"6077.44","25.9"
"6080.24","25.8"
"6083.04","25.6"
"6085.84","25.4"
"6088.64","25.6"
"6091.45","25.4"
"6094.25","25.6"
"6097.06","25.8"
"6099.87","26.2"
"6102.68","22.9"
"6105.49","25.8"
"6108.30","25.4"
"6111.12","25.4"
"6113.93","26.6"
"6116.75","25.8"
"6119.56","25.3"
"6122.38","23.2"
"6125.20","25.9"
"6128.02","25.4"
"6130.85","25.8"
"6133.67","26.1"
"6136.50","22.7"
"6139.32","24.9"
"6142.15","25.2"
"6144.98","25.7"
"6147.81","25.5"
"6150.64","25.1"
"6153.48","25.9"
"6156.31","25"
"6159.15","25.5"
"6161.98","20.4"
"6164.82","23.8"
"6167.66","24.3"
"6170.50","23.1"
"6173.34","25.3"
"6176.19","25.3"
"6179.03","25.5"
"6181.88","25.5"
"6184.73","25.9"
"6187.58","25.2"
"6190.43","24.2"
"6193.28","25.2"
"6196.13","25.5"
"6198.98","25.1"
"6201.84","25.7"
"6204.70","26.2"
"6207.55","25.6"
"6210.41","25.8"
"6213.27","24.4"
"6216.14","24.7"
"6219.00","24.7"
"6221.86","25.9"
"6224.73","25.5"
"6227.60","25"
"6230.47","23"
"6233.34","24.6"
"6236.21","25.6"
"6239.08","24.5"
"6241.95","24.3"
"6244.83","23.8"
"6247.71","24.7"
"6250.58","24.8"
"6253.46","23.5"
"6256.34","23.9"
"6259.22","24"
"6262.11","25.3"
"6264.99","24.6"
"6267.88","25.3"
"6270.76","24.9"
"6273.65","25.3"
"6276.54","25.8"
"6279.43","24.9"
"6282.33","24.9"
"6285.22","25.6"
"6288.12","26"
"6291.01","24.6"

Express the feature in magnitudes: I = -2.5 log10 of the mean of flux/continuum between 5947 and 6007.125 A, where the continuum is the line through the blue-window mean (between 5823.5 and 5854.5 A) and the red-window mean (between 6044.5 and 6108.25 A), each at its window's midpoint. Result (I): 0.01 mag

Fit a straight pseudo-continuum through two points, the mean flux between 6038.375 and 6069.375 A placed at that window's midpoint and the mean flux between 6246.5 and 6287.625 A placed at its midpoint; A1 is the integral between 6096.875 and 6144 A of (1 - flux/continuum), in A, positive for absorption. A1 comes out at 1.1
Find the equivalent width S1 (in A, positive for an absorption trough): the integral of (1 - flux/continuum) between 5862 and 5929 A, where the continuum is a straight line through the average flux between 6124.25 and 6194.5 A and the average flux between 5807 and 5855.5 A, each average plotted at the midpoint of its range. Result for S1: 3.0 A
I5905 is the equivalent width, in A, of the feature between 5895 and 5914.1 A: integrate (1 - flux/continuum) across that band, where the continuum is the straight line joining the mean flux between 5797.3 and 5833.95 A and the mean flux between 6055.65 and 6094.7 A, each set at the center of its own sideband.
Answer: 1.2 A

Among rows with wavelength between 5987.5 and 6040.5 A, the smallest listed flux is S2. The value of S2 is 24.8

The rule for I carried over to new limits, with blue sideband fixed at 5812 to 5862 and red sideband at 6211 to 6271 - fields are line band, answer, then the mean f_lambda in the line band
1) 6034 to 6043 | -0.02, 26.5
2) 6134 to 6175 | 0.03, 24.5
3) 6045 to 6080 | -0.02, 26.3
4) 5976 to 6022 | 0.01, 26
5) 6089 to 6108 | 0.01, 25.3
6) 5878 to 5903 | 0.13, 23.8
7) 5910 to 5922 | 0.00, 26.6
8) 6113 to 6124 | 0.01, 25.2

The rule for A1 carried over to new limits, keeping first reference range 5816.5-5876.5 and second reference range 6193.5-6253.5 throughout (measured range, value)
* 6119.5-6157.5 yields 0.5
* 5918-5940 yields -0.1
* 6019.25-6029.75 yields 0.2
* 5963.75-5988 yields -0.1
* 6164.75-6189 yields 0.3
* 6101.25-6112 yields 0.3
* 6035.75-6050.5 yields -0.3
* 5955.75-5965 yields 0.0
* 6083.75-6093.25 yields 0.1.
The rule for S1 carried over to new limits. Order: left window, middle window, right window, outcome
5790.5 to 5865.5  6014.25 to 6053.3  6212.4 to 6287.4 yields -0.22 A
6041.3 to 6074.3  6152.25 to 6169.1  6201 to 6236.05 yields 0.93 A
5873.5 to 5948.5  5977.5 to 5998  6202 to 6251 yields -0.62 A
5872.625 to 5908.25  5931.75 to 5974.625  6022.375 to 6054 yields -1.84 A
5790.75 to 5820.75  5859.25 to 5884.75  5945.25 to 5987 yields 0.05 A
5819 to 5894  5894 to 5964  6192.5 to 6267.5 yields 0.23 A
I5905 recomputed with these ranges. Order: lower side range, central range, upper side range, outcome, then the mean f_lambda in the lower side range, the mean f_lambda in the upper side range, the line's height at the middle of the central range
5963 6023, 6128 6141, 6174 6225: 0.3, 26.1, 25.3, 25.6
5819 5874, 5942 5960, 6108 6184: 0.0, 27.1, 24.9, 26.4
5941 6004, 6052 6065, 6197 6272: -0.1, 26.4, 24.8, 25.9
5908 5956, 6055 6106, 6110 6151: -0.4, 26.5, 25.2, 25.6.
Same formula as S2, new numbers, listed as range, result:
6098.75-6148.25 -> 22.7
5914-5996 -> 25.6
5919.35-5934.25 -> 26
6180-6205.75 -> 24.2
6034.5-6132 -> 22.9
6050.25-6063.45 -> 25.7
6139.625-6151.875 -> 25.1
